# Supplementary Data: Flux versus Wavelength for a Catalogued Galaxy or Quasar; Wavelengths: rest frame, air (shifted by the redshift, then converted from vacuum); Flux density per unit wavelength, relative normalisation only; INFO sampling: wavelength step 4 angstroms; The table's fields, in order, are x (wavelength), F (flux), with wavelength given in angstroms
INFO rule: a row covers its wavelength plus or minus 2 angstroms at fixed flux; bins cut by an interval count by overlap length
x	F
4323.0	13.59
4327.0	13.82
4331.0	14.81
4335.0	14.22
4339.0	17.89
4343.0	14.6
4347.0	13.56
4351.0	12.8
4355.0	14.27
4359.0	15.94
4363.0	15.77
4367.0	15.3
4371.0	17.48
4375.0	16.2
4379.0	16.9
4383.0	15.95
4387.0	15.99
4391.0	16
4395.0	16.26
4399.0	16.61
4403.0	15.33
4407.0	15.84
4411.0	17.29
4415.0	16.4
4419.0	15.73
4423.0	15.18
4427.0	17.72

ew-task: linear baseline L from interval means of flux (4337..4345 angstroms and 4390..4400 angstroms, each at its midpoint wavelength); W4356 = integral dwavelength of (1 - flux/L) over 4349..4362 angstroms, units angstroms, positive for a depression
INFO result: 1.4 angstroms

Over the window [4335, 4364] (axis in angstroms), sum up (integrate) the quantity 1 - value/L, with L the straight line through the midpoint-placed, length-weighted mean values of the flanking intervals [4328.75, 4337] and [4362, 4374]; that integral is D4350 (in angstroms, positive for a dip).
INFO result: 0.8 angstroms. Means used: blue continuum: 14.5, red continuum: 16.2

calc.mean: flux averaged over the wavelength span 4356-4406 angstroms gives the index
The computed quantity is 16.1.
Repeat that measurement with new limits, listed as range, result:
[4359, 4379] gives 16.2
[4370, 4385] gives 16.6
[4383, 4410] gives 16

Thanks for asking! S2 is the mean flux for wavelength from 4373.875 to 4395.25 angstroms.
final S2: 16.2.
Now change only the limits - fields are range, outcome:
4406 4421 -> 16.3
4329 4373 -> 15.1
